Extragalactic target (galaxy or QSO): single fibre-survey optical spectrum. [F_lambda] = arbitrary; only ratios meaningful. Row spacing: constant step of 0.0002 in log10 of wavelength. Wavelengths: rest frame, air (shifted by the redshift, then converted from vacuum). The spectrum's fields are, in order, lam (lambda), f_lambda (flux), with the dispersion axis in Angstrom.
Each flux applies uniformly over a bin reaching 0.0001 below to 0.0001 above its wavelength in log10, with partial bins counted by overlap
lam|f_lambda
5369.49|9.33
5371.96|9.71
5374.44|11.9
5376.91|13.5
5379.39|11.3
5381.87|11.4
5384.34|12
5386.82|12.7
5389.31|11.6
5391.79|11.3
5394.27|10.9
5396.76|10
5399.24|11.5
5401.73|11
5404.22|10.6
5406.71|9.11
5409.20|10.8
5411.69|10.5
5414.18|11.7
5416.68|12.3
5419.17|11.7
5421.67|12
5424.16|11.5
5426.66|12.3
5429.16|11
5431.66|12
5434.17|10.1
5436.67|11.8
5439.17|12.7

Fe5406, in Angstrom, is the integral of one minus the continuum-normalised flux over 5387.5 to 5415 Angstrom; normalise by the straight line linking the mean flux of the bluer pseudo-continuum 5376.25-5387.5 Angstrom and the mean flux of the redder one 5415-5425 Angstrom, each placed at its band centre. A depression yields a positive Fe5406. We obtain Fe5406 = 2.6 Angstrom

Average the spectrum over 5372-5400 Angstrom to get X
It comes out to 11.6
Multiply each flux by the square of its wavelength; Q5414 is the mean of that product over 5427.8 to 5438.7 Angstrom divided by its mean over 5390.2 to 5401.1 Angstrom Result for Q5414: 1.0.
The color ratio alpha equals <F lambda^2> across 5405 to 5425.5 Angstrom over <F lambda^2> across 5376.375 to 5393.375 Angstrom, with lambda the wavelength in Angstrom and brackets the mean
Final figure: 0.95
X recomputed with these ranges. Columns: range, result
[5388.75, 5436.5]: 11.2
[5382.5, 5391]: 12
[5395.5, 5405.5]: 10.8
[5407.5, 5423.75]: 11.4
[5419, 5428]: 11.9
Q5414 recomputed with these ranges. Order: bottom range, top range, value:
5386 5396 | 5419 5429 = 1.04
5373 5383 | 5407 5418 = 0.94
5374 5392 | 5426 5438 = 0.97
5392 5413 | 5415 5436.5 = 1.11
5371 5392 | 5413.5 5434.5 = 1.01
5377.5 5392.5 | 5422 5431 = 1.00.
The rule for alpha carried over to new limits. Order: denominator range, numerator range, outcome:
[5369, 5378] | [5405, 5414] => 0.93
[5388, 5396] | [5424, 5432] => 1.06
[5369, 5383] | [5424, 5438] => 1.04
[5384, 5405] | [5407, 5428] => 1.03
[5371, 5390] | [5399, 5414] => 0.91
